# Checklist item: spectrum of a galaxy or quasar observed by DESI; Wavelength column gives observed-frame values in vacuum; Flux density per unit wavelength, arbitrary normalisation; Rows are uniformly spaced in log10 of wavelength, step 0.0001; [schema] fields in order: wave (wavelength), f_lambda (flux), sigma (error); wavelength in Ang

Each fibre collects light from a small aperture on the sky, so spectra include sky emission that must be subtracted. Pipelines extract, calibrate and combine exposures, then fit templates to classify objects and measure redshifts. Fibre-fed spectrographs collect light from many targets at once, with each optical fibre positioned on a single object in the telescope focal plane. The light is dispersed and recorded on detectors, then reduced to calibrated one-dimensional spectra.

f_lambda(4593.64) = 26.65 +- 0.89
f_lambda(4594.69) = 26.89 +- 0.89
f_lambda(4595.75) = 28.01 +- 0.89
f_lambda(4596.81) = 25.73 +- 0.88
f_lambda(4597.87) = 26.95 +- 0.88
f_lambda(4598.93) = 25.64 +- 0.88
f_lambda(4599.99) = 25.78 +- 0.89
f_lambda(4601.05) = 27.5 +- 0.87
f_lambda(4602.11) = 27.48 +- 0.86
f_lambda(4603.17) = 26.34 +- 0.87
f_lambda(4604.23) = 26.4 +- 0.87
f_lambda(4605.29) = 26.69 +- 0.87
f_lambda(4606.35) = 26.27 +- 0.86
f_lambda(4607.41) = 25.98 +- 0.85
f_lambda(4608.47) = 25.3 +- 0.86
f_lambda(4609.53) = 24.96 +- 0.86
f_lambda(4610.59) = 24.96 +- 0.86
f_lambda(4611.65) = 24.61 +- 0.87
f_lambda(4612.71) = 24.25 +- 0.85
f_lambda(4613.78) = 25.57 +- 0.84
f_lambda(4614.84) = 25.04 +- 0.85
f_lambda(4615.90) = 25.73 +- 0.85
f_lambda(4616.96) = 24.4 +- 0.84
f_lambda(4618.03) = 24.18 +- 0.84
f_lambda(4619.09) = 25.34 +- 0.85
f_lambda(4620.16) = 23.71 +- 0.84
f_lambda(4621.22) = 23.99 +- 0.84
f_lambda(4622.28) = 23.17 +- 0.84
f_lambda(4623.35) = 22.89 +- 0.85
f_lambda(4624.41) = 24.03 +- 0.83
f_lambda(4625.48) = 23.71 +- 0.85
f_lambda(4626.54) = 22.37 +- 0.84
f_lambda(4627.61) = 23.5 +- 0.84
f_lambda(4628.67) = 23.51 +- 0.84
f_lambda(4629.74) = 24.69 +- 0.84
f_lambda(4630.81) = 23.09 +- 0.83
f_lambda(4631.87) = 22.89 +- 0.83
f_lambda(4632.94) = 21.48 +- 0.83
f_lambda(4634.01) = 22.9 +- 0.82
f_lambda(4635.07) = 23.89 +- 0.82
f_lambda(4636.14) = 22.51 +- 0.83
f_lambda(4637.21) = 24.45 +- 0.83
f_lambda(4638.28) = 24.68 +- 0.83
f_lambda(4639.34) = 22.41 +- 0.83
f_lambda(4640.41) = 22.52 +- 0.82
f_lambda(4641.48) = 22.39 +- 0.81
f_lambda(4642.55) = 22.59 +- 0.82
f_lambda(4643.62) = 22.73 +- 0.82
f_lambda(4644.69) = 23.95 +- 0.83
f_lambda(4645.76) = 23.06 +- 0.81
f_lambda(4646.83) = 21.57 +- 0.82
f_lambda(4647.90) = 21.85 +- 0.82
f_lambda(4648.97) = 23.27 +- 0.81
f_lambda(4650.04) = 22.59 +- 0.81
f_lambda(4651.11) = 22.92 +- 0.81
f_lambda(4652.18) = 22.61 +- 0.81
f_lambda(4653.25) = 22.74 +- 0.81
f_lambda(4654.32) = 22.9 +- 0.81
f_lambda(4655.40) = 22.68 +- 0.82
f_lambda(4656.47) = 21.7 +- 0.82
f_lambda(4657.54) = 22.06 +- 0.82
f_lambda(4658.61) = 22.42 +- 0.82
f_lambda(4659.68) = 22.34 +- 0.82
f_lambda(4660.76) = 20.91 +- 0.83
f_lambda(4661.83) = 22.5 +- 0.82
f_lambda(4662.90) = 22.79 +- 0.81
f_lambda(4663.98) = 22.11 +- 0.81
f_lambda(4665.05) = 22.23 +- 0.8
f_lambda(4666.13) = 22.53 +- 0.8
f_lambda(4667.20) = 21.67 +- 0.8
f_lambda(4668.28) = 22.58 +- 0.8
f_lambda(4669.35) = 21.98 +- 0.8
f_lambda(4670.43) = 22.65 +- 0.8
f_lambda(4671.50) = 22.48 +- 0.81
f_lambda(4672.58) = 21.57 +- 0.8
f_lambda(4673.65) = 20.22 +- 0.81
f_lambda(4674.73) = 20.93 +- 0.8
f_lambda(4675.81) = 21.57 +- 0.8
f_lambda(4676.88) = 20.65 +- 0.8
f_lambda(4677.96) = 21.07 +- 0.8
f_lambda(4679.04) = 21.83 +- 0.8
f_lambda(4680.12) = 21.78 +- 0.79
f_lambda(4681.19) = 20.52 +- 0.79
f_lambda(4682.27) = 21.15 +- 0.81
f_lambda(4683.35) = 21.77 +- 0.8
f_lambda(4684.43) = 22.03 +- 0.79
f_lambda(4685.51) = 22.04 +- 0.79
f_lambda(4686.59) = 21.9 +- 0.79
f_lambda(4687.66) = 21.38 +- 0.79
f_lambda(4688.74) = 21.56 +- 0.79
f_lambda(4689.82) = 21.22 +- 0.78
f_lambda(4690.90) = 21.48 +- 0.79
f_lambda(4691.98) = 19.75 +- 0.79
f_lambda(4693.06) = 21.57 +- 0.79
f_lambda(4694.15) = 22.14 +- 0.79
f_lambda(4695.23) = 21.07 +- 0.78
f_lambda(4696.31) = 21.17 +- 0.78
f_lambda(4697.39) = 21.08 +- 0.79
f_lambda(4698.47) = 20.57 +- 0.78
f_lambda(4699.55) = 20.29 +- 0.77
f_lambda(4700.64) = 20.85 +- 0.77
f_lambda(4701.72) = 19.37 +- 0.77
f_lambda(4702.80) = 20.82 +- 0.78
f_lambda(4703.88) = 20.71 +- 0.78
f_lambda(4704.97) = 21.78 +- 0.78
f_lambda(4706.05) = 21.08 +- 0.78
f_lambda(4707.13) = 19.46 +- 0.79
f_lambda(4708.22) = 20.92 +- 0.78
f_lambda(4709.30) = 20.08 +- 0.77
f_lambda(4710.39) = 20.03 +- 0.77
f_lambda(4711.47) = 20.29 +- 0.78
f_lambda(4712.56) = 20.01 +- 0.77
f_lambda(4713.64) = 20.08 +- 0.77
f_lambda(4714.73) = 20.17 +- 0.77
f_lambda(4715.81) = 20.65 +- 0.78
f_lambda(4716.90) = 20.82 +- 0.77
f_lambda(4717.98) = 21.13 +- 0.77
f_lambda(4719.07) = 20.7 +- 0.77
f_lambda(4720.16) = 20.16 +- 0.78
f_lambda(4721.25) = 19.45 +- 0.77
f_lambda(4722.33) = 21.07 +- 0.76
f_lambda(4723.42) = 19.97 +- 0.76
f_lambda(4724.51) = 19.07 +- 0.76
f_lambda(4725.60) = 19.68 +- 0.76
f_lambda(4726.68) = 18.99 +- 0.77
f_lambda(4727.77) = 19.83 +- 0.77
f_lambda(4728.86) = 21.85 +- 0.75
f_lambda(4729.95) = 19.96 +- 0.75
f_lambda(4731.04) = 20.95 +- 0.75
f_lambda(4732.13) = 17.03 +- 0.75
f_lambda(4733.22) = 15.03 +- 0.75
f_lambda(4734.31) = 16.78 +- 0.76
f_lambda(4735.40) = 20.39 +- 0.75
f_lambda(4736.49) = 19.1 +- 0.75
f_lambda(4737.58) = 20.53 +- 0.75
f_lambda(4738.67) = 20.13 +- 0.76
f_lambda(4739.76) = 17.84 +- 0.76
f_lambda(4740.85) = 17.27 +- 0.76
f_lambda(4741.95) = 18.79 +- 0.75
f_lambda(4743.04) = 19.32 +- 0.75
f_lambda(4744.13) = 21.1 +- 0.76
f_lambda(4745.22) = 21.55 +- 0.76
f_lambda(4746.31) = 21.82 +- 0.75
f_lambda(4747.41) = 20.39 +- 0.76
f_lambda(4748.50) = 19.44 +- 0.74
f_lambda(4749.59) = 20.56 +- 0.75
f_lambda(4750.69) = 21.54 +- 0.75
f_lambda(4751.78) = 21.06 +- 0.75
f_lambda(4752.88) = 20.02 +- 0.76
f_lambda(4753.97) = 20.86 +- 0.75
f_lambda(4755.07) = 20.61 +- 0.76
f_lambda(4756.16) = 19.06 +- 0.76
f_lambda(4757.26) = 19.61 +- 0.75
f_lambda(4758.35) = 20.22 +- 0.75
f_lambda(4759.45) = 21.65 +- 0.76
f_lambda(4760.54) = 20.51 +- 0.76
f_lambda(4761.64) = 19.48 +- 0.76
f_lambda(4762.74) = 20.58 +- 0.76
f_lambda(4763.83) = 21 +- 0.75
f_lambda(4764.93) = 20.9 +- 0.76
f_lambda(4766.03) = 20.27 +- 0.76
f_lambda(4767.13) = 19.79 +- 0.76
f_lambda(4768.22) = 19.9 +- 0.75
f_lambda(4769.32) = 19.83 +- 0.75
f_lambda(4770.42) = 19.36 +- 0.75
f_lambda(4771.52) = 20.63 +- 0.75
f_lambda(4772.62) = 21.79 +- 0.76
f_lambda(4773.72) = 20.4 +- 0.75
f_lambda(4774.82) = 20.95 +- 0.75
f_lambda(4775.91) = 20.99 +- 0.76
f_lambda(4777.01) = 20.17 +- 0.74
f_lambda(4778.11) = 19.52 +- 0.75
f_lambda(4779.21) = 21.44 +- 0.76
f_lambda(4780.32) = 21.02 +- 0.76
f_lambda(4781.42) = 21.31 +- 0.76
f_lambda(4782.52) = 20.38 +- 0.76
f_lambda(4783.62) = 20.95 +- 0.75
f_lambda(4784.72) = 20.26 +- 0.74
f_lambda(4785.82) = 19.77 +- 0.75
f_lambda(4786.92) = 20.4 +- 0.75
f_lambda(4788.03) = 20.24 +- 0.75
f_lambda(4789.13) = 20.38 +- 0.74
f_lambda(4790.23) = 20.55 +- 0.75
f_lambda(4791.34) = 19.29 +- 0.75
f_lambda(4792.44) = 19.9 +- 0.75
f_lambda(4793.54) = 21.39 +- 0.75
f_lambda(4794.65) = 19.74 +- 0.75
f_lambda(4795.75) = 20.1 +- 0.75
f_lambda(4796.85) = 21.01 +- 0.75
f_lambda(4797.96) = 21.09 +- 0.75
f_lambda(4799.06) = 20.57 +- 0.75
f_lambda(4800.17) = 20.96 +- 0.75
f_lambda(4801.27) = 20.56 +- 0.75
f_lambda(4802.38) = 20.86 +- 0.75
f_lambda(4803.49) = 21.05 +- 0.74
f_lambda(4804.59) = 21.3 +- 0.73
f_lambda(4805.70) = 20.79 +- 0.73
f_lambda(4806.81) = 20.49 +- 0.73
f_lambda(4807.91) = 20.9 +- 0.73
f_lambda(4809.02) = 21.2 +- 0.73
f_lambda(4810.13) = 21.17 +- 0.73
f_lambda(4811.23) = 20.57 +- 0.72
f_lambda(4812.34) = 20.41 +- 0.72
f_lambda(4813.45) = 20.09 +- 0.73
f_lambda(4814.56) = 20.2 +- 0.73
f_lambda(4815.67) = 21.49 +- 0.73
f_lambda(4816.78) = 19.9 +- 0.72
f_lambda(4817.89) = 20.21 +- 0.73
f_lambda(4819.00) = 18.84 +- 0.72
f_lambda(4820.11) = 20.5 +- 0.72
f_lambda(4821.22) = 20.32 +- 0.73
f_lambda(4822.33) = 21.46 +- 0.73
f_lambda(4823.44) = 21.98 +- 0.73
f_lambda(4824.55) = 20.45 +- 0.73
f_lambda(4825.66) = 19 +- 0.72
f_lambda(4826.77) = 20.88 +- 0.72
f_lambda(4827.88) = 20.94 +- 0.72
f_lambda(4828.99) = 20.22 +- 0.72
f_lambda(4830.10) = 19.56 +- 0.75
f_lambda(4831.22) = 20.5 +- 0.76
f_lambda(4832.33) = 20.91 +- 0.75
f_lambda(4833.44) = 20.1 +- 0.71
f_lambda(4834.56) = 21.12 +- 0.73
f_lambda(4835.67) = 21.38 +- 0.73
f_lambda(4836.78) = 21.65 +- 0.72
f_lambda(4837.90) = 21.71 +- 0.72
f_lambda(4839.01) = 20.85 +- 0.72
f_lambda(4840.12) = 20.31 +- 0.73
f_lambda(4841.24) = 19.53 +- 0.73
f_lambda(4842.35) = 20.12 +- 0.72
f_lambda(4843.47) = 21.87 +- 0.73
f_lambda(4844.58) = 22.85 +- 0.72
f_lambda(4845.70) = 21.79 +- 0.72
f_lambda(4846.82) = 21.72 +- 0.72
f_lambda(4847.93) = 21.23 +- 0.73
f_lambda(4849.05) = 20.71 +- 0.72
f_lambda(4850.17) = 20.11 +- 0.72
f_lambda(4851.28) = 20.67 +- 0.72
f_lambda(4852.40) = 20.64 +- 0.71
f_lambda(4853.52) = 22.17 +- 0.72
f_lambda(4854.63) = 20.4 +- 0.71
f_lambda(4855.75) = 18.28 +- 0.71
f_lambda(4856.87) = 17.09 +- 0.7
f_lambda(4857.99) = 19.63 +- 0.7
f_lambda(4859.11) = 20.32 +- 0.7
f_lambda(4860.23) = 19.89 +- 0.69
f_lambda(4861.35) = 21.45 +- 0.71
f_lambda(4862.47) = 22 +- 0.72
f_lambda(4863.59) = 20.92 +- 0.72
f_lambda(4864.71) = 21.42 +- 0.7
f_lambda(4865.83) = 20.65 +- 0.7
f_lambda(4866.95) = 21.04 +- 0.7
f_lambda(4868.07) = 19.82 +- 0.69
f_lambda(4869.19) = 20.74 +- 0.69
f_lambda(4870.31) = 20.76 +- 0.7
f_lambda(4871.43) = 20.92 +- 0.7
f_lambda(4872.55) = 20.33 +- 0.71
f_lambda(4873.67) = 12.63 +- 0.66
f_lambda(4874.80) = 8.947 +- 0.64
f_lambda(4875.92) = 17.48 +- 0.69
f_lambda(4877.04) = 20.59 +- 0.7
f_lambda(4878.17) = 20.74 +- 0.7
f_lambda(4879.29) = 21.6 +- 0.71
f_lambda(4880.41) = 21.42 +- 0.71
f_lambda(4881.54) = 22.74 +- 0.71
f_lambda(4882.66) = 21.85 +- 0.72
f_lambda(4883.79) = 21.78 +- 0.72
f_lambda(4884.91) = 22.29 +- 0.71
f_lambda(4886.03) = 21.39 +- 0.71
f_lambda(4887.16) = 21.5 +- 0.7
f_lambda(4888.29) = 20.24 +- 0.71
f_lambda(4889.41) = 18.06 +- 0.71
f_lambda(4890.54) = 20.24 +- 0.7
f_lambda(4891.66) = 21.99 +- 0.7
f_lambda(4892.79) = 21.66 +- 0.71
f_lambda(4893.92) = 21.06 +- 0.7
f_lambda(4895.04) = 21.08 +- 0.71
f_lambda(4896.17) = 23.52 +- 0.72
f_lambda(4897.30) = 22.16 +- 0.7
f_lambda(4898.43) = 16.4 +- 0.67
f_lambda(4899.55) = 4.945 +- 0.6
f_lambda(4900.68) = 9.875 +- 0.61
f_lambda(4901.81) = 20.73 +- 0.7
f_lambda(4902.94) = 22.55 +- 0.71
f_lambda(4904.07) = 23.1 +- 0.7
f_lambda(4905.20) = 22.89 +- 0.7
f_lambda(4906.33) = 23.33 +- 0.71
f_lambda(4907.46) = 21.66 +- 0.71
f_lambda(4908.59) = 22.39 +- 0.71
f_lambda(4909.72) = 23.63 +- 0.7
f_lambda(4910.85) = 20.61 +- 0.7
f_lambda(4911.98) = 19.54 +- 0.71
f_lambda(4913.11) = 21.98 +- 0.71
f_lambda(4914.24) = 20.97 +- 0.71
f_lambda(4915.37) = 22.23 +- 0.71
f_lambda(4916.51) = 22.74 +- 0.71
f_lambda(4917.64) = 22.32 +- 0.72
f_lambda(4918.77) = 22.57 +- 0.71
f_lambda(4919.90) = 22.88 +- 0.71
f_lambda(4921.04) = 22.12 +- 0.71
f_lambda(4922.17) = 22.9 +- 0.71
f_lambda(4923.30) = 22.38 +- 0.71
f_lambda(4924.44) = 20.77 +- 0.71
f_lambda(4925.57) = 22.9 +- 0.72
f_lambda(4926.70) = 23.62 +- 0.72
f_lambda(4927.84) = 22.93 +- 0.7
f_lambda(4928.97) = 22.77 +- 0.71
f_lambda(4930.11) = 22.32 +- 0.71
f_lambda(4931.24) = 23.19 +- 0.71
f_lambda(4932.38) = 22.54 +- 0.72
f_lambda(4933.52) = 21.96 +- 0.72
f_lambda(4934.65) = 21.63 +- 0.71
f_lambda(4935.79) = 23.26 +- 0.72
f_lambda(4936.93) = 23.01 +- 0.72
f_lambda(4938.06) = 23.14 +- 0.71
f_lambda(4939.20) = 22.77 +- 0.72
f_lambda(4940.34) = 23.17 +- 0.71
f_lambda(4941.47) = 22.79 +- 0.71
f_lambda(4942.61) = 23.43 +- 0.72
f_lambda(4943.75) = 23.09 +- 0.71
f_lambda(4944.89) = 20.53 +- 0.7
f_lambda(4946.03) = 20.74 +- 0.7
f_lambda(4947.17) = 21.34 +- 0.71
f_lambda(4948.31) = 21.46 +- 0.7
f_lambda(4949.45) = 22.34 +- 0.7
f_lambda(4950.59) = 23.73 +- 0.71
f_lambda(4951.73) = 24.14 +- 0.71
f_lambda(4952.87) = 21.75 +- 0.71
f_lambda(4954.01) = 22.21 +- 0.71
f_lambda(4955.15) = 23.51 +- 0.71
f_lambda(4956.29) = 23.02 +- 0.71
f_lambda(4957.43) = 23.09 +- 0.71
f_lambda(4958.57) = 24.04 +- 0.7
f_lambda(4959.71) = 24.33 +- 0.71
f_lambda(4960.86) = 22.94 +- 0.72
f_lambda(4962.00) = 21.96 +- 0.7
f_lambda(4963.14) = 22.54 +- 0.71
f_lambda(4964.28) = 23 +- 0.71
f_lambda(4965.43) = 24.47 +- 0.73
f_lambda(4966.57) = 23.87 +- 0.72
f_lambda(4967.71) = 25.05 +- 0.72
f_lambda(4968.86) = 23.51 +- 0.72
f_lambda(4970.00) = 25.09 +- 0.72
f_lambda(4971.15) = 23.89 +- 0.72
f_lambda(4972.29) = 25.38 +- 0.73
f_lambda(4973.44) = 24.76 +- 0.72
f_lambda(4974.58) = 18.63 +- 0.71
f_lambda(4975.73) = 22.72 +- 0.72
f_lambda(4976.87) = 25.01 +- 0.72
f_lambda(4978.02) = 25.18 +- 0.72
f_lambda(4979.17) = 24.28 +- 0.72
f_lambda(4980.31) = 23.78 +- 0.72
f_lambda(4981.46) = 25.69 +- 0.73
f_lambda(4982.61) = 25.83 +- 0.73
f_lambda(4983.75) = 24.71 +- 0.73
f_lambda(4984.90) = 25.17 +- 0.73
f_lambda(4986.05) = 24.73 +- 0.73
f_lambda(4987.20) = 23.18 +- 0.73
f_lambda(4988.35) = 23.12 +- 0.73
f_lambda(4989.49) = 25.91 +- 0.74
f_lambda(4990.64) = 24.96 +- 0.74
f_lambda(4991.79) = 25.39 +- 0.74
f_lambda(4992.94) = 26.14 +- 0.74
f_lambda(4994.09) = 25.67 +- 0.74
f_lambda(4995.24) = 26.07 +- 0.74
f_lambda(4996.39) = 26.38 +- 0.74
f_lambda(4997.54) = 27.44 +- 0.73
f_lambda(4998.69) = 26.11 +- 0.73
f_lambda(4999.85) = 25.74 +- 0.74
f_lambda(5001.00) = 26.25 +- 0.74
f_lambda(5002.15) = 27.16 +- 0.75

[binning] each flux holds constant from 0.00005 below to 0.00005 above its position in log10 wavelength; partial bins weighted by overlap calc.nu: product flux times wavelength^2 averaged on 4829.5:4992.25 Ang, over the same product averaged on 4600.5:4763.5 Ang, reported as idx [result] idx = 1.1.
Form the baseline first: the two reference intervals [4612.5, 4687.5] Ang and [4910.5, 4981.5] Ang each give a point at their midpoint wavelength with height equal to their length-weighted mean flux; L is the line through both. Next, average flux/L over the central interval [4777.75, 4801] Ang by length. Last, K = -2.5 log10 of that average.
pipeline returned 0.11 mag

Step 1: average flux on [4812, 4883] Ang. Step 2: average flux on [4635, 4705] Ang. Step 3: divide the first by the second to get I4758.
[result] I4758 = 0.93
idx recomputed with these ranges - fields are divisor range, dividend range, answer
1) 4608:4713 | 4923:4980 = 1.16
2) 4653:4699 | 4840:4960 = 1.07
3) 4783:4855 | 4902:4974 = 1.16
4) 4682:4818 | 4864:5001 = 1.18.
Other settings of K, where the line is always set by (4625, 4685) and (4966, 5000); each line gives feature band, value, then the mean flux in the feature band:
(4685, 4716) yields 0.10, 20.8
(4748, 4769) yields 0.14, 20.4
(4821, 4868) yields 0.15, 20.7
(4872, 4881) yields 0.31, 18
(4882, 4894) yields 0.14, 21.1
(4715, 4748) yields 0.16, 19.7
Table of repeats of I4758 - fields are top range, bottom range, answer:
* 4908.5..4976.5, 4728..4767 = 1.14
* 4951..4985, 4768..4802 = 1.16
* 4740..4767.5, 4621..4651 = 0.88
